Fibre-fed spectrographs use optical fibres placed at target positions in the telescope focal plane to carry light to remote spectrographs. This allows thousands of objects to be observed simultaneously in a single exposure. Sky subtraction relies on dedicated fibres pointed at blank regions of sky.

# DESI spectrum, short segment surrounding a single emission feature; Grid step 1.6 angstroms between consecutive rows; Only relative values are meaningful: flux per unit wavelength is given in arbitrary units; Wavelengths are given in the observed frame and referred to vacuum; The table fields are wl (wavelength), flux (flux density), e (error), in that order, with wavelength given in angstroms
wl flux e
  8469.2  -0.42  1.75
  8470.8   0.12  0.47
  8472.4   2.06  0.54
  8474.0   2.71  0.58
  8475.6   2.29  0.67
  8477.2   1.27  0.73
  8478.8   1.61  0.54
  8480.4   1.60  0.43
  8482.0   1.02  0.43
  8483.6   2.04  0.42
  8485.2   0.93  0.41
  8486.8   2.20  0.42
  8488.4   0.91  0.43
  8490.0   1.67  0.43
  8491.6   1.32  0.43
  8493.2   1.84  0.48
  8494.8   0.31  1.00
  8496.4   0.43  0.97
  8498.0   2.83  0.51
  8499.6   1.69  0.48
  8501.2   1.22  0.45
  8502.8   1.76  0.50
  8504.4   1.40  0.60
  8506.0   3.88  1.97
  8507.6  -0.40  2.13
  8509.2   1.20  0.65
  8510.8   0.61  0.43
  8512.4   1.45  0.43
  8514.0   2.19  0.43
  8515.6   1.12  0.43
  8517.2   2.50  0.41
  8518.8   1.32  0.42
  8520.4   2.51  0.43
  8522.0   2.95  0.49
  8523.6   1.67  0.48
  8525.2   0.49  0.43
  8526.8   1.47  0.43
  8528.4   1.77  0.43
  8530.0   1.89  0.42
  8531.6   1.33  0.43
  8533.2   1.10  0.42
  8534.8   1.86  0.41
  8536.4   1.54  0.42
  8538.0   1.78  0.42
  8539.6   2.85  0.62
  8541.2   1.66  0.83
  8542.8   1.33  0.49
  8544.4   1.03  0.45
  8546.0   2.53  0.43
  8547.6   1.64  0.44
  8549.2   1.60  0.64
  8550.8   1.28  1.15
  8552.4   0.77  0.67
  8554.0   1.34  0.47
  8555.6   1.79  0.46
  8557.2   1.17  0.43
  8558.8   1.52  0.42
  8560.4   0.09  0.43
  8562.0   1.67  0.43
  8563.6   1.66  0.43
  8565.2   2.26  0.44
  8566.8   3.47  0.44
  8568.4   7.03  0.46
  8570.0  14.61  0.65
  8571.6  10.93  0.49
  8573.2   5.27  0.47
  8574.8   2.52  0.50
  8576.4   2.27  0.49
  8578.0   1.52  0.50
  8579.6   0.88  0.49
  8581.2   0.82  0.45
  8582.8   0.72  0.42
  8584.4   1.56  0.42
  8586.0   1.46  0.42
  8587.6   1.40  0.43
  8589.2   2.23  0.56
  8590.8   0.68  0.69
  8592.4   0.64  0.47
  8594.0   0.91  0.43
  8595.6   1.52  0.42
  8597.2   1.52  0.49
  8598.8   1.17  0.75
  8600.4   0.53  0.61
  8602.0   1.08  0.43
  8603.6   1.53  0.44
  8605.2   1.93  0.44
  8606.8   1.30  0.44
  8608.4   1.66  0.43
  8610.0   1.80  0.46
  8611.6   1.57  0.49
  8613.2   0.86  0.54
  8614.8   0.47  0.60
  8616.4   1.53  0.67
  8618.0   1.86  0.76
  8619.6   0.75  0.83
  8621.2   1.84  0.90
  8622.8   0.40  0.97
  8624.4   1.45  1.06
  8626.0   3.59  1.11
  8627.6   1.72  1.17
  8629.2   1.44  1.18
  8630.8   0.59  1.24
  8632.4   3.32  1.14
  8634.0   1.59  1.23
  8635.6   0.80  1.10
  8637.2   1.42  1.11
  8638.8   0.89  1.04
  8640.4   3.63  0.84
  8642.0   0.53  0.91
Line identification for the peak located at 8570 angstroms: Hbeta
